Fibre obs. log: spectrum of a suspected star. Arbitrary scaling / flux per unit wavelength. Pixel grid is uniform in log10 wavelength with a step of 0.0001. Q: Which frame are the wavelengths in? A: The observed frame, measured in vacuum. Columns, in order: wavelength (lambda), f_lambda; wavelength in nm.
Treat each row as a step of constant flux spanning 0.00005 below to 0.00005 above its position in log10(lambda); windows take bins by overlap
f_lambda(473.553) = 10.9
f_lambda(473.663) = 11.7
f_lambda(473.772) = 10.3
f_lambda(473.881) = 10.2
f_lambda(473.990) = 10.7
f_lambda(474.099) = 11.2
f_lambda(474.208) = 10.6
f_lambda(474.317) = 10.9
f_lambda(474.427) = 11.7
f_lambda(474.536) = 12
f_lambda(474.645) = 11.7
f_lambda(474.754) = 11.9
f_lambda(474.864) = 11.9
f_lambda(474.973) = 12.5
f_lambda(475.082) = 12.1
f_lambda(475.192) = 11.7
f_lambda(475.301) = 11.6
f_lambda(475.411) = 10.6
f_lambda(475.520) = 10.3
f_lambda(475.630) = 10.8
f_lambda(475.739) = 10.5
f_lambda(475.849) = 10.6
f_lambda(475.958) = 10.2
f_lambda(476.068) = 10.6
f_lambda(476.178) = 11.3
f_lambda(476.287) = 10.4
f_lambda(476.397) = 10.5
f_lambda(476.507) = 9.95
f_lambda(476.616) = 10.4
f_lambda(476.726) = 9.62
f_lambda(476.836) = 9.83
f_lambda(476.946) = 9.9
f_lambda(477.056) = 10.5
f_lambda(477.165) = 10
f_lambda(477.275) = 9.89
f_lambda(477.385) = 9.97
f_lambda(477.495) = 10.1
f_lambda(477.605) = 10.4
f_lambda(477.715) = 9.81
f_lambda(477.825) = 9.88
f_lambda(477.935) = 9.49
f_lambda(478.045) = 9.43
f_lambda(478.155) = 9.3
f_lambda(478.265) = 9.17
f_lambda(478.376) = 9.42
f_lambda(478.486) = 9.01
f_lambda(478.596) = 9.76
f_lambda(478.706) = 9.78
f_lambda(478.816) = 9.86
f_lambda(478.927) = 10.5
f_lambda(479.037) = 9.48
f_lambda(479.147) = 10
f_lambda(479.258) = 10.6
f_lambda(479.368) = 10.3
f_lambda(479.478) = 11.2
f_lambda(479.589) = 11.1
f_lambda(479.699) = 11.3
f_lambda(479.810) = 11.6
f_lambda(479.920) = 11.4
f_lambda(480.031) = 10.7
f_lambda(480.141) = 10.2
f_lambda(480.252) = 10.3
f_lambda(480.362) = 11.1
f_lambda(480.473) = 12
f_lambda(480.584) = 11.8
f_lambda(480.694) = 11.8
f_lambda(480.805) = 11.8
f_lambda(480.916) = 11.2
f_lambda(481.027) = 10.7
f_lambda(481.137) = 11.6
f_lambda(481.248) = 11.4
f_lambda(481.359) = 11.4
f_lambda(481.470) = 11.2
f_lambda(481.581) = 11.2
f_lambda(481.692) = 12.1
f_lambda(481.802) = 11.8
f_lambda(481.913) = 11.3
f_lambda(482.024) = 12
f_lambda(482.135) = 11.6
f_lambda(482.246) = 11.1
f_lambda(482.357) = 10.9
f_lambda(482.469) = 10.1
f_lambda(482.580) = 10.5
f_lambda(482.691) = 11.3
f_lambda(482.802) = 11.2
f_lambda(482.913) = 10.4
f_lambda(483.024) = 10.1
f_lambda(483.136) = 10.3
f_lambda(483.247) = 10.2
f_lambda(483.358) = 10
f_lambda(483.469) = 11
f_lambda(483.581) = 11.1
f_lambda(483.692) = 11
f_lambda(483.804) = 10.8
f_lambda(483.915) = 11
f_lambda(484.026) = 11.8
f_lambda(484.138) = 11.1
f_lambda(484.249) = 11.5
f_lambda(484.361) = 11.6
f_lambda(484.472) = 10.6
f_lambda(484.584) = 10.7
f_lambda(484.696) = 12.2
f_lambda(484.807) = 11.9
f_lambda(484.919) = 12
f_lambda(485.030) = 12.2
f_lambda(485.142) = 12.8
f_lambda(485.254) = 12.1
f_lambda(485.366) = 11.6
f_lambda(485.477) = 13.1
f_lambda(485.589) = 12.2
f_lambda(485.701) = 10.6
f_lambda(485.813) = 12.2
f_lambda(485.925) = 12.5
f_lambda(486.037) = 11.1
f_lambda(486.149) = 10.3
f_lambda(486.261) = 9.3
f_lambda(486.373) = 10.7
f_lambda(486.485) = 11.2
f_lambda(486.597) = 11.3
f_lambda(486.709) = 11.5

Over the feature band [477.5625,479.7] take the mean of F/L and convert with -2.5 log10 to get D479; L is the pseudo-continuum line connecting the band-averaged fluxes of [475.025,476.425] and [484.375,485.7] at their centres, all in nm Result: 0.13 mag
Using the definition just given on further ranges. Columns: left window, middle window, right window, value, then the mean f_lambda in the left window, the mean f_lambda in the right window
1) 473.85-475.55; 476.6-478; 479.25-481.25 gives 0.135 mag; 11.4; 11.2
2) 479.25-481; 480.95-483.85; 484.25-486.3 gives 0.034 mag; 11.2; 11.6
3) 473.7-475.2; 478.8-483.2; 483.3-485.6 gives 0.044 mag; 11.4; 11.5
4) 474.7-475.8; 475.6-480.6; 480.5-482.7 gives 0.108 mag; 11.4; 11.3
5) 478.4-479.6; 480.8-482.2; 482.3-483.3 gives -0.107 mag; 10.1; 10.6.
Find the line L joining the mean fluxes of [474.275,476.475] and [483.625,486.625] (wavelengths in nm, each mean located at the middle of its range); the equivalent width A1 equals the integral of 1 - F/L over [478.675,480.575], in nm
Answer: 0.099 nm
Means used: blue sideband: 11.2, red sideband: 11.5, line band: 10.7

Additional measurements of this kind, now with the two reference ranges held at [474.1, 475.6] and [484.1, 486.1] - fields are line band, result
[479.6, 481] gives 0.05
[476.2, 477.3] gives 0.13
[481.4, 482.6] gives 0.04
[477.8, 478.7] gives 0.17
